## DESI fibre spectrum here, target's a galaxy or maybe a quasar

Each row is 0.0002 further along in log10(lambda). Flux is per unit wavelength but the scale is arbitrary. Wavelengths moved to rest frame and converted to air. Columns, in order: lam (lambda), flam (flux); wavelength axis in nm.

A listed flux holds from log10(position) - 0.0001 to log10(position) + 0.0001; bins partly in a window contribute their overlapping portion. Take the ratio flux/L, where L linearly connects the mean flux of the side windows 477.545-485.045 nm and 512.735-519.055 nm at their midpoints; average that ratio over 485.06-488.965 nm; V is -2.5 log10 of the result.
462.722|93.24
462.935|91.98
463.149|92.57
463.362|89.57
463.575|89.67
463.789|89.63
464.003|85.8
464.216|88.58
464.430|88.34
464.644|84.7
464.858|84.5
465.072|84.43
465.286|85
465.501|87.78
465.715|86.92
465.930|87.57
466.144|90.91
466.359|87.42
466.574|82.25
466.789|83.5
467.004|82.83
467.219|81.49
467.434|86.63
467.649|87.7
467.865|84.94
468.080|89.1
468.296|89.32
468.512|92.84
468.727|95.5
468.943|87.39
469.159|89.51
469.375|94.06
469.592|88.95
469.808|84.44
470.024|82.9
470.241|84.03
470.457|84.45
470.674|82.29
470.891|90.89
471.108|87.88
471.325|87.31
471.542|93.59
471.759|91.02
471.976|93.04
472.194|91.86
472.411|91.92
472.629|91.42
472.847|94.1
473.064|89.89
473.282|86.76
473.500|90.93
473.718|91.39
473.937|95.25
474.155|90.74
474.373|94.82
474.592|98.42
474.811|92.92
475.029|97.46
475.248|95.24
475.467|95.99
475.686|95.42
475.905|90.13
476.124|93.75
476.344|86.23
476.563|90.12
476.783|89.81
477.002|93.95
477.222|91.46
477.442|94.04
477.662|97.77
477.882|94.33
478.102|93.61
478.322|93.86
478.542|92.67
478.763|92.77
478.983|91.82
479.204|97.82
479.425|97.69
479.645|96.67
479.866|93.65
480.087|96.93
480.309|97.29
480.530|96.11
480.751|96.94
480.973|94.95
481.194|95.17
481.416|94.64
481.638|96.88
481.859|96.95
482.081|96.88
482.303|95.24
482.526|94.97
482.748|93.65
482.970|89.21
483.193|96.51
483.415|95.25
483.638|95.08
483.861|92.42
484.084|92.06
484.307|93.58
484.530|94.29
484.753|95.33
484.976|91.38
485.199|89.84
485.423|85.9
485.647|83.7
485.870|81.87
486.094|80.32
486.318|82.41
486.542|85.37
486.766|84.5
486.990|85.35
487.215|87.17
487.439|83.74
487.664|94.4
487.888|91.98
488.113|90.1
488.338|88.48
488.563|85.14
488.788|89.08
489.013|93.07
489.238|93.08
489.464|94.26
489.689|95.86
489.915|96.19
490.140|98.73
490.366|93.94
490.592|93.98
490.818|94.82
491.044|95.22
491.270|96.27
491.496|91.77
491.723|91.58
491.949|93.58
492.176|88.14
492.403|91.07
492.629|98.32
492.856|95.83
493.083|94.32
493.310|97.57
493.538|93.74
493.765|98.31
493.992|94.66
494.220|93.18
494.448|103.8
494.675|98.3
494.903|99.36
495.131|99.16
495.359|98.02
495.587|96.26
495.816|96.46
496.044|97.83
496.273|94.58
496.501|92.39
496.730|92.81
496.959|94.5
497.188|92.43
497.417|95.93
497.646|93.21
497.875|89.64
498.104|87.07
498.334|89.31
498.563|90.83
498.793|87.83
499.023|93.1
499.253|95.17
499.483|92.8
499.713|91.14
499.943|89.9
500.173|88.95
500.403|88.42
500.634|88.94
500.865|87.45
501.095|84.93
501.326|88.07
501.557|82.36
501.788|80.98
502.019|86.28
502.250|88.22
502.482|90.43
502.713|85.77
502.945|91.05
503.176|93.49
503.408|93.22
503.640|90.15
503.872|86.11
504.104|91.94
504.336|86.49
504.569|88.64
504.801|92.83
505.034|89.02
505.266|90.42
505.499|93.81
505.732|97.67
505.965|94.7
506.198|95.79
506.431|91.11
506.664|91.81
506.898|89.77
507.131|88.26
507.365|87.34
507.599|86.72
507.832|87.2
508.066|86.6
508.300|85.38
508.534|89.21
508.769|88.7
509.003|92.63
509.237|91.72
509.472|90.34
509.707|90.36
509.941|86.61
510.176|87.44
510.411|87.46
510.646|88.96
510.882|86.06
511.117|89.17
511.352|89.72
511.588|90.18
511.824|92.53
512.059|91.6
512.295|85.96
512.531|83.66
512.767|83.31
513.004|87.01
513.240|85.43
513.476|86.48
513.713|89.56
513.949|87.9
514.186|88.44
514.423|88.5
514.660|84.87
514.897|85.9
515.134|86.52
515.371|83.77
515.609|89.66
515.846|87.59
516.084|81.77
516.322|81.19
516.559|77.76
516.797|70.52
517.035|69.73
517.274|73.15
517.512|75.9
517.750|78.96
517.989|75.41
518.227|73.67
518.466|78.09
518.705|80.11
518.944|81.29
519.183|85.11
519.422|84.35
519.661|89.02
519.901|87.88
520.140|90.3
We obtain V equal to 0.07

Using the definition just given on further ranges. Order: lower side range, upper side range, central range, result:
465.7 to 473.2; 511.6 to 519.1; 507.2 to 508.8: -0.04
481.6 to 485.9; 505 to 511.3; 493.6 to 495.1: -0.07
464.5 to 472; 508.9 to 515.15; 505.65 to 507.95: -0.04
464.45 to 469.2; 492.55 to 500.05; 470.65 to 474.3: -0.03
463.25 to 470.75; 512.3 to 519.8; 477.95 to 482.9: -0.11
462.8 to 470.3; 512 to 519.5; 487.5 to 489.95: -0.08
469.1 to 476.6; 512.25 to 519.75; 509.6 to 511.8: -0.06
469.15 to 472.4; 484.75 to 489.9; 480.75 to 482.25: -0.09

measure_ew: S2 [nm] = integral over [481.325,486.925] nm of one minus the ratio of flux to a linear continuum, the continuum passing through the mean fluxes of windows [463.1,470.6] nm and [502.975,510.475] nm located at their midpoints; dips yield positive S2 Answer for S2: -0.16 nm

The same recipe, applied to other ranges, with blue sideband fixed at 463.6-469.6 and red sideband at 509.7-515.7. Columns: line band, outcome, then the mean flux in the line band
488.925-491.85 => -0.236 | 94.5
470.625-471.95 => -0.030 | 89.4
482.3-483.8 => -0.115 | 94.1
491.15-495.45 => -0.401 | 95.6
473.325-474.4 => -0.057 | 92.1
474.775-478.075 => -0.220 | 93.3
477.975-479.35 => -0.101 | 93.9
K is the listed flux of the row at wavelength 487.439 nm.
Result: 83.74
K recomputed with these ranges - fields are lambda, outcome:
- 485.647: 83.7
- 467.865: 84.94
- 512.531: 83.66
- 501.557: 82.36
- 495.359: 98.02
